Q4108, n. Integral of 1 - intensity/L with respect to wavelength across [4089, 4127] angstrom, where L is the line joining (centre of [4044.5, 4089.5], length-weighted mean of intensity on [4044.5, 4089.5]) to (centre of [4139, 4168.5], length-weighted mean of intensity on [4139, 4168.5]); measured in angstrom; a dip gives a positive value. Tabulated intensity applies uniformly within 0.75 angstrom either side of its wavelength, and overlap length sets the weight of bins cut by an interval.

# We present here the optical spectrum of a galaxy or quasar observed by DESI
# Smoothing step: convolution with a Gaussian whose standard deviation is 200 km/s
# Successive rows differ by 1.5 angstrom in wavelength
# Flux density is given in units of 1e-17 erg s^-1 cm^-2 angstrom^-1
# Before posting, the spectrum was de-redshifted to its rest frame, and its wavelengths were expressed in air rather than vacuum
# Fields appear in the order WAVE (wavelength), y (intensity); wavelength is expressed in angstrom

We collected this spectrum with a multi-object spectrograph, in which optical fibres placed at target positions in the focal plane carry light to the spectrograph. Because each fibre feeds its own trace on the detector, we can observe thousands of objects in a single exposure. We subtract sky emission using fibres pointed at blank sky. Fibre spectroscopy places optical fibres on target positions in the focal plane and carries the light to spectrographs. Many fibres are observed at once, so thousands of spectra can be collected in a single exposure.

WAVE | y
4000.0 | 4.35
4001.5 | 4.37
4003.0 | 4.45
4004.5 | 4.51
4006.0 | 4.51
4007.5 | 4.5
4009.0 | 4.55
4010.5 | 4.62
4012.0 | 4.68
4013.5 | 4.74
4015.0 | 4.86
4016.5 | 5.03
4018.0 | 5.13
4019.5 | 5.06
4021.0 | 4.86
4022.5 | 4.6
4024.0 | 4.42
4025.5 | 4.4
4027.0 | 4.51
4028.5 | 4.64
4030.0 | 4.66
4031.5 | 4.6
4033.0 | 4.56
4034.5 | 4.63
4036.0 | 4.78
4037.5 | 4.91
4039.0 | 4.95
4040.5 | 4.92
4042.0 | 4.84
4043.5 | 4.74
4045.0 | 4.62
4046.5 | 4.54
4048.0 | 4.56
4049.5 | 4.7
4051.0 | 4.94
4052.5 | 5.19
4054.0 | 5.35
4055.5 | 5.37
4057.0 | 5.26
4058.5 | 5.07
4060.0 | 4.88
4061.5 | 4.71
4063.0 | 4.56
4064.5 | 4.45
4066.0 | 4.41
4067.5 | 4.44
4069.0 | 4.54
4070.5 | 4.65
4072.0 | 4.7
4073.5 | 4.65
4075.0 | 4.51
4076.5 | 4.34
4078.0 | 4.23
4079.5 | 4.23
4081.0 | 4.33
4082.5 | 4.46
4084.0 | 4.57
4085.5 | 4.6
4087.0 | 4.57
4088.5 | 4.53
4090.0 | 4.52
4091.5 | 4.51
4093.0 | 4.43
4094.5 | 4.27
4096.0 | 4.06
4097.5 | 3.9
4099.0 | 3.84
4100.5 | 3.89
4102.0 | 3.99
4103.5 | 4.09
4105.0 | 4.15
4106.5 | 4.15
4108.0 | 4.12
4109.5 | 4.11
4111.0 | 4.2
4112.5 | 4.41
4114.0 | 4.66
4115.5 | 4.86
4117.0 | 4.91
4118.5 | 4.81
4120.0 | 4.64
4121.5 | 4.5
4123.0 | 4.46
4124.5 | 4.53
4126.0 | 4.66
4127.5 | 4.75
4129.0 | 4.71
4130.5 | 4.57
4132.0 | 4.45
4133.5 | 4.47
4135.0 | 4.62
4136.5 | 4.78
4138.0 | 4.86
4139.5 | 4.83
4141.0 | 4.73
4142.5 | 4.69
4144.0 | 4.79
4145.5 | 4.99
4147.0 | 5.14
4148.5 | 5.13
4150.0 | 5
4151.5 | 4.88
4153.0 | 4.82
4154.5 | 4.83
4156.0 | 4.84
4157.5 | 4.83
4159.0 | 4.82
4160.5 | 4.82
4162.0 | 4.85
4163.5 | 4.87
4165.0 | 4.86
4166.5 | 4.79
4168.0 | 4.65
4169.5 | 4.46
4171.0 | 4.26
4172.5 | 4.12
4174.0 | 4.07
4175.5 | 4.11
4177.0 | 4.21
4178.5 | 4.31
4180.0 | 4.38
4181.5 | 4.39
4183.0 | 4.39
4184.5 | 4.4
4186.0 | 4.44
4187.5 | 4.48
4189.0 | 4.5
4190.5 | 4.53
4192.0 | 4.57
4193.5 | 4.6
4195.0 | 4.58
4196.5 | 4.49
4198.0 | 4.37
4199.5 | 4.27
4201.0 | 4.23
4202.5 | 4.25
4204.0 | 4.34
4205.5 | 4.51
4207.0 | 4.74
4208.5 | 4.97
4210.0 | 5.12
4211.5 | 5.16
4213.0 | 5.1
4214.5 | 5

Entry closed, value 3.25 angstrom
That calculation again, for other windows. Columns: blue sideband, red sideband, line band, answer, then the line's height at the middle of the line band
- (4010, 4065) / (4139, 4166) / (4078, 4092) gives 1.05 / 4.83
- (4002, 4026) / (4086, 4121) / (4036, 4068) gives -2.09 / 4.53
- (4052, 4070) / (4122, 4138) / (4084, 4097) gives 0.85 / 4.74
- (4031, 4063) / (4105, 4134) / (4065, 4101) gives 2.32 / 4.69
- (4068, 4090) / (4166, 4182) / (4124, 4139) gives -0.82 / 4.41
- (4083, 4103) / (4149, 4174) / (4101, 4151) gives -1.14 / 4.49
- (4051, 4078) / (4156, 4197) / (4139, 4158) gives -1.28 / 4.58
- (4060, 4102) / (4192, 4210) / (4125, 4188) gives -2.39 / 4.47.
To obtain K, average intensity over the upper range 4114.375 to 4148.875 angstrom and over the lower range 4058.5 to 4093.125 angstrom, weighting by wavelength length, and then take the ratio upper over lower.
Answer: 1.04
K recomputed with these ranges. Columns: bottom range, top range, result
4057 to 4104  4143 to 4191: 1.04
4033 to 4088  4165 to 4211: 0.95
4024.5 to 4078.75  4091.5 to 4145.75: 0.95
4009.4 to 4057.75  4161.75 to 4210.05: 0.93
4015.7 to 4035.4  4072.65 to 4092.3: 0.95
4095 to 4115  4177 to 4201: 1.07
